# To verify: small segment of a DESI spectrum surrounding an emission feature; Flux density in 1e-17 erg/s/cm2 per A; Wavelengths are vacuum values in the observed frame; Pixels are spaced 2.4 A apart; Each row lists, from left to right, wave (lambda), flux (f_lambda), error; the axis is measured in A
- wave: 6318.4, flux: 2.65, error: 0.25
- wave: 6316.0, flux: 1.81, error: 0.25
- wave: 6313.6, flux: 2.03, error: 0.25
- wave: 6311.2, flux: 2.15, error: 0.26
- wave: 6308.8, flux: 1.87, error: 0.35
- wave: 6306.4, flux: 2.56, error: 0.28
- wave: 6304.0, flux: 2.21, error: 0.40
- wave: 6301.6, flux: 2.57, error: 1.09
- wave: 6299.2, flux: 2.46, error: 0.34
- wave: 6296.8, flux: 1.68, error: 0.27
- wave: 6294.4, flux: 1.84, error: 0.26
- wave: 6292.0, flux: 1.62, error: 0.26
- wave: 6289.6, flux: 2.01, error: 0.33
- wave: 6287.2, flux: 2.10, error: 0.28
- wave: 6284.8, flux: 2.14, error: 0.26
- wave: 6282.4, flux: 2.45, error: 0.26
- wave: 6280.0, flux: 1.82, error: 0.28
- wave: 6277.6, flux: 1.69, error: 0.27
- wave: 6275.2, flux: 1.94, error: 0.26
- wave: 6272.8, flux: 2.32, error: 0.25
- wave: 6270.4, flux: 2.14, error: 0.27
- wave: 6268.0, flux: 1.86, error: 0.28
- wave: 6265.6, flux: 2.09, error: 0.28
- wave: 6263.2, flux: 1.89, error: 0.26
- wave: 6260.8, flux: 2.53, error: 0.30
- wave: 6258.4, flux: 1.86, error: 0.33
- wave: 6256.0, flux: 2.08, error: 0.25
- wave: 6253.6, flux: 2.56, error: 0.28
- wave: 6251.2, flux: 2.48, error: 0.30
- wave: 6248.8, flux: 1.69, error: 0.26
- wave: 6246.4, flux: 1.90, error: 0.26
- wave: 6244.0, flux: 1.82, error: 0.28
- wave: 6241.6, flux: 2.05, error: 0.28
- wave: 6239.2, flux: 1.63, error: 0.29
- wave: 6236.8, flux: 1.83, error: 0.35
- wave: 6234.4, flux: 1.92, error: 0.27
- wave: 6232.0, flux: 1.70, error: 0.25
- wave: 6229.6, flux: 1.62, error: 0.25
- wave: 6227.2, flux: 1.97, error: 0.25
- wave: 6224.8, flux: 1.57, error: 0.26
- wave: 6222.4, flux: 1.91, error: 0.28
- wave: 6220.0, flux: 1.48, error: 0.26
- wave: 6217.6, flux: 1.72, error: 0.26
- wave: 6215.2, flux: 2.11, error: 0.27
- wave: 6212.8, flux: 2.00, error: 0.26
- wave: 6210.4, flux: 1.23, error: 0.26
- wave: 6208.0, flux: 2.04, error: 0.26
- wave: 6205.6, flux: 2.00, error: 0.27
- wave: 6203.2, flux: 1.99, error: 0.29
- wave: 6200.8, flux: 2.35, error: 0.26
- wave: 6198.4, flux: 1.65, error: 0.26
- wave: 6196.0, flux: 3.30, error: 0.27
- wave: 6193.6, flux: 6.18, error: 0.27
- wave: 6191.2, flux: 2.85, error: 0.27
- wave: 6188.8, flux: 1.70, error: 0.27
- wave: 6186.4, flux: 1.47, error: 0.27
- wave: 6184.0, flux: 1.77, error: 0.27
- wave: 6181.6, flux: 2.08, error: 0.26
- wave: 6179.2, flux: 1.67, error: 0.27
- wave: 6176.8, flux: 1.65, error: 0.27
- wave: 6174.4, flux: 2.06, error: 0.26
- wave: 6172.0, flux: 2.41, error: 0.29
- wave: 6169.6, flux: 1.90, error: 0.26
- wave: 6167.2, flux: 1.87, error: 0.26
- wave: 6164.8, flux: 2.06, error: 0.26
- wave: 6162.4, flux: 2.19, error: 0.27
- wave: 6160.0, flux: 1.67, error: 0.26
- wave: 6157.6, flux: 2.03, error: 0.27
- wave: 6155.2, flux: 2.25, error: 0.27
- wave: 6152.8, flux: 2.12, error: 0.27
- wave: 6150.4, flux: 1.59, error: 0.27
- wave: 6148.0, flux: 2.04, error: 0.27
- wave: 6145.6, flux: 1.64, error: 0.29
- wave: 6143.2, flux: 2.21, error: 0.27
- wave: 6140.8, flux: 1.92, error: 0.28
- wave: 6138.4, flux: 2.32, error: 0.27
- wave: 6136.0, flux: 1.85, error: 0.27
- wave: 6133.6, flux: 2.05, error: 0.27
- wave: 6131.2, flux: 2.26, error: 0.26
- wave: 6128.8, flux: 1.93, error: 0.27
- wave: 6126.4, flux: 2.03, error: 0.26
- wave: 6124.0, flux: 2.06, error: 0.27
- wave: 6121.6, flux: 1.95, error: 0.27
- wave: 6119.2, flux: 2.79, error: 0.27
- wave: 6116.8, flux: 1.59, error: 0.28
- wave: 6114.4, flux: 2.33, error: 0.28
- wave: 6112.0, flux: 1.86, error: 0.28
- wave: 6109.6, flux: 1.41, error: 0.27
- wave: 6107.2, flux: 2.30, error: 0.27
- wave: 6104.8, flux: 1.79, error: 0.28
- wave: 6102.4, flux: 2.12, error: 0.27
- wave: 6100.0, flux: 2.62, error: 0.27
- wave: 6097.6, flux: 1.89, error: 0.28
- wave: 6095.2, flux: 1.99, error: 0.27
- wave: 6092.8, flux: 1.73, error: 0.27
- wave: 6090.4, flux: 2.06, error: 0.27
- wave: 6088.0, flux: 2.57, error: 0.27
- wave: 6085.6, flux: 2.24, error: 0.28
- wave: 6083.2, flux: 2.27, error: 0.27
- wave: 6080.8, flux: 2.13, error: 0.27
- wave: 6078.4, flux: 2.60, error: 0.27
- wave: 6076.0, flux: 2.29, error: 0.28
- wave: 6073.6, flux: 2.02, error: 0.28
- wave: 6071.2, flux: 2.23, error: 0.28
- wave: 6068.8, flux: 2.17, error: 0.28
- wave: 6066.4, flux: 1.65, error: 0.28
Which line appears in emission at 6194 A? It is H-beta 4861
